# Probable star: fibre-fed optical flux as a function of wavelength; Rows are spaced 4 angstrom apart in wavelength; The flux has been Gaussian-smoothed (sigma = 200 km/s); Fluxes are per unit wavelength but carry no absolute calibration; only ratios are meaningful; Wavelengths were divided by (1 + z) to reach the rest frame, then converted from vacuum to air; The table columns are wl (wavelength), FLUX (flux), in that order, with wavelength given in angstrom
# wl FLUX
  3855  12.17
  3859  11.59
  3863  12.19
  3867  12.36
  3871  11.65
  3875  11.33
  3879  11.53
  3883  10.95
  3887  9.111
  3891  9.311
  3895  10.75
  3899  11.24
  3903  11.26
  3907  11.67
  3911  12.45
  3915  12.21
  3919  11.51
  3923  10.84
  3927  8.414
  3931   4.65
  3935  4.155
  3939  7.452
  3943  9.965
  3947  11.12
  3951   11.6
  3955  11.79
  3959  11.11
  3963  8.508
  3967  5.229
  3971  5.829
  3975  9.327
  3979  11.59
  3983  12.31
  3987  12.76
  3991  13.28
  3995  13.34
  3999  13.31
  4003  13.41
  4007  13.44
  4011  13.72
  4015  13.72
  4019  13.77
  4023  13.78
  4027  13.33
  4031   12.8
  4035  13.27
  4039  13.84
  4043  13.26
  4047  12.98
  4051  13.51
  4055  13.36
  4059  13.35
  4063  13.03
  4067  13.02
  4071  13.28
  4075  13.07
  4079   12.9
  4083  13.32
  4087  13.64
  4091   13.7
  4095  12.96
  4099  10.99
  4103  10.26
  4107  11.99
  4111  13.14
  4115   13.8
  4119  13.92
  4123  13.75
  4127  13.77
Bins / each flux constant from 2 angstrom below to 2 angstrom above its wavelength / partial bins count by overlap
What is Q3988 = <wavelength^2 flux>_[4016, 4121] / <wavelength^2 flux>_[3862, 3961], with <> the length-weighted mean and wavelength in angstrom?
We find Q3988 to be 1.4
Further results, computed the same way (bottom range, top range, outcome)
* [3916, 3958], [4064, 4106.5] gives 1.47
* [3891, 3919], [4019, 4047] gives 1.25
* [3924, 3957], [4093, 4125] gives 1.57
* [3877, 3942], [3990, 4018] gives 1.44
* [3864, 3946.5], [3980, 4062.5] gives 1.39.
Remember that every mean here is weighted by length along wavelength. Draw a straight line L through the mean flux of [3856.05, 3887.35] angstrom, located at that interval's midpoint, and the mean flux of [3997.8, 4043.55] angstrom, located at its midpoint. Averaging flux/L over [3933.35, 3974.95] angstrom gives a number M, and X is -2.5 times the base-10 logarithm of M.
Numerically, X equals 0.40 mag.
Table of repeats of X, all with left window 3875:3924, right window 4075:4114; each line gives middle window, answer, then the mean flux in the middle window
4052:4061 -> -0.090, 13.4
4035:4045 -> -0.111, 13.5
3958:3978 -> 0.402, 8.02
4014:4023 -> -0.147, 13.8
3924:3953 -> 0.347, 8.28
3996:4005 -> -0.128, 13.4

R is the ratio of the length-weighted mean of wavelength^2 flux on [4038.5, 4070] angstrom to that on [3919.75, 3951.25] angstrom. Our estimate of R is 1.66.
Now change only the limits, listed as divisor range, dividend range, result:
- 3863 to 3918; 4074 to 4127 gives 1.27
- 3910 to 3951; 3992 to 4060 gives 1.51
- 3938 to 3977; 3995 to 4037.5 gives 1.50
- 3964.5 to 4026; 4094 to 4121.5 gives 1.10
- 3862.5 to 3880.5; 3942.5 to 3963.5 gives 0.96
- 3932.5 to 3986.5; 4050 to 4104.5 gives 1.47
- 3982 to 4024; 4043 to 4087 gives 1.02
